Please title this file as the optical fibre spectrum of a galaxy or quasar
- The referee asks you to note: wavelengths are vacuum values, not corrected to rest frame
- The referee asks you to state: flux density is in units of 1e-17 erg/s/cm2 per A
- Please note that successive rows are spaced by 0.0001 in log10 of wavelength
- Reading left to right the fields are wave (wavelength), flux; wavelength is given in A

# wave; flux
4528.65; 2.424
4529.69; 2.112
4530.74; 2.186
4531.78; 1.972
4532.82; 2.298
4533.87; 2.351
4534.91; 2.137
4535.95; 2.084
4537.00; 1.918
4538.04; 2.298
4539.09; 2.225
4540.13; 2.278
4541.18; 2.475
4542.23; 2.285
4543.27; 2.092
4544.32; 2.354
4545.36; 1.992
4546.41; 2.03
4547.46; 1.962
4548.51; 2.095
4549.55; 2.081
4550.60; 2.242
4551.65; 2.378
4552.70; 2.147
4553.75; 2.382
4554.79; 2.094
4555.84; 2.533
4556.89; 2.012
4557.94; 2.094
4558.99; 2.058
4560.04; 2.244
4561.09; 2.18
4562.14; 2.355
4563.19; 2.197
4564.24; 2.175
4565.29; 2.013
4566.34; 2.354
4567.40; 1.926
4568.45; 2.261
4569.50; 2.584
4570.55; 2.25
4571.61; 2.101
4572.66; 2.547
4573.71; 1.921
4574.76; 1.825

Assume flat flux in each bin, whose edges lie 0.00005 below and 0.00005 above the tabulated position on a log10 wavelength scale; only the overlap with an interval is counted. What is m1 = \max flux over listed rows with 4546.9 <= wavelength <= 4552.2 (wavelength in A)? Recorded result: 2.378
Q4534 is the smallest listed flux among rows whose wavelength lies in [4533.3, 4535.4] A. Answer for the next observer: 2.137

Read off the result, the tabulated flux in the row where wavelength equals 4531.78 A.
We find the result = 1.972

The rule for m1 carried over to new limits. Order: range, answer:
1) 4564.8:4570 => 2.584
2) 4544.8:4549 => 2.095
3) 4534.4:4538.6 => 2.298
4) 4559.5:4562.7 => 2.355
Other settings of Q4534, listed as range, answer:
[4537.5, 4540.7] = 2.225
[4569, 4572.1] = 2.101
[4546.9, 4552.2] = 1.962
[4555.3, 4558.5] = 2.012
